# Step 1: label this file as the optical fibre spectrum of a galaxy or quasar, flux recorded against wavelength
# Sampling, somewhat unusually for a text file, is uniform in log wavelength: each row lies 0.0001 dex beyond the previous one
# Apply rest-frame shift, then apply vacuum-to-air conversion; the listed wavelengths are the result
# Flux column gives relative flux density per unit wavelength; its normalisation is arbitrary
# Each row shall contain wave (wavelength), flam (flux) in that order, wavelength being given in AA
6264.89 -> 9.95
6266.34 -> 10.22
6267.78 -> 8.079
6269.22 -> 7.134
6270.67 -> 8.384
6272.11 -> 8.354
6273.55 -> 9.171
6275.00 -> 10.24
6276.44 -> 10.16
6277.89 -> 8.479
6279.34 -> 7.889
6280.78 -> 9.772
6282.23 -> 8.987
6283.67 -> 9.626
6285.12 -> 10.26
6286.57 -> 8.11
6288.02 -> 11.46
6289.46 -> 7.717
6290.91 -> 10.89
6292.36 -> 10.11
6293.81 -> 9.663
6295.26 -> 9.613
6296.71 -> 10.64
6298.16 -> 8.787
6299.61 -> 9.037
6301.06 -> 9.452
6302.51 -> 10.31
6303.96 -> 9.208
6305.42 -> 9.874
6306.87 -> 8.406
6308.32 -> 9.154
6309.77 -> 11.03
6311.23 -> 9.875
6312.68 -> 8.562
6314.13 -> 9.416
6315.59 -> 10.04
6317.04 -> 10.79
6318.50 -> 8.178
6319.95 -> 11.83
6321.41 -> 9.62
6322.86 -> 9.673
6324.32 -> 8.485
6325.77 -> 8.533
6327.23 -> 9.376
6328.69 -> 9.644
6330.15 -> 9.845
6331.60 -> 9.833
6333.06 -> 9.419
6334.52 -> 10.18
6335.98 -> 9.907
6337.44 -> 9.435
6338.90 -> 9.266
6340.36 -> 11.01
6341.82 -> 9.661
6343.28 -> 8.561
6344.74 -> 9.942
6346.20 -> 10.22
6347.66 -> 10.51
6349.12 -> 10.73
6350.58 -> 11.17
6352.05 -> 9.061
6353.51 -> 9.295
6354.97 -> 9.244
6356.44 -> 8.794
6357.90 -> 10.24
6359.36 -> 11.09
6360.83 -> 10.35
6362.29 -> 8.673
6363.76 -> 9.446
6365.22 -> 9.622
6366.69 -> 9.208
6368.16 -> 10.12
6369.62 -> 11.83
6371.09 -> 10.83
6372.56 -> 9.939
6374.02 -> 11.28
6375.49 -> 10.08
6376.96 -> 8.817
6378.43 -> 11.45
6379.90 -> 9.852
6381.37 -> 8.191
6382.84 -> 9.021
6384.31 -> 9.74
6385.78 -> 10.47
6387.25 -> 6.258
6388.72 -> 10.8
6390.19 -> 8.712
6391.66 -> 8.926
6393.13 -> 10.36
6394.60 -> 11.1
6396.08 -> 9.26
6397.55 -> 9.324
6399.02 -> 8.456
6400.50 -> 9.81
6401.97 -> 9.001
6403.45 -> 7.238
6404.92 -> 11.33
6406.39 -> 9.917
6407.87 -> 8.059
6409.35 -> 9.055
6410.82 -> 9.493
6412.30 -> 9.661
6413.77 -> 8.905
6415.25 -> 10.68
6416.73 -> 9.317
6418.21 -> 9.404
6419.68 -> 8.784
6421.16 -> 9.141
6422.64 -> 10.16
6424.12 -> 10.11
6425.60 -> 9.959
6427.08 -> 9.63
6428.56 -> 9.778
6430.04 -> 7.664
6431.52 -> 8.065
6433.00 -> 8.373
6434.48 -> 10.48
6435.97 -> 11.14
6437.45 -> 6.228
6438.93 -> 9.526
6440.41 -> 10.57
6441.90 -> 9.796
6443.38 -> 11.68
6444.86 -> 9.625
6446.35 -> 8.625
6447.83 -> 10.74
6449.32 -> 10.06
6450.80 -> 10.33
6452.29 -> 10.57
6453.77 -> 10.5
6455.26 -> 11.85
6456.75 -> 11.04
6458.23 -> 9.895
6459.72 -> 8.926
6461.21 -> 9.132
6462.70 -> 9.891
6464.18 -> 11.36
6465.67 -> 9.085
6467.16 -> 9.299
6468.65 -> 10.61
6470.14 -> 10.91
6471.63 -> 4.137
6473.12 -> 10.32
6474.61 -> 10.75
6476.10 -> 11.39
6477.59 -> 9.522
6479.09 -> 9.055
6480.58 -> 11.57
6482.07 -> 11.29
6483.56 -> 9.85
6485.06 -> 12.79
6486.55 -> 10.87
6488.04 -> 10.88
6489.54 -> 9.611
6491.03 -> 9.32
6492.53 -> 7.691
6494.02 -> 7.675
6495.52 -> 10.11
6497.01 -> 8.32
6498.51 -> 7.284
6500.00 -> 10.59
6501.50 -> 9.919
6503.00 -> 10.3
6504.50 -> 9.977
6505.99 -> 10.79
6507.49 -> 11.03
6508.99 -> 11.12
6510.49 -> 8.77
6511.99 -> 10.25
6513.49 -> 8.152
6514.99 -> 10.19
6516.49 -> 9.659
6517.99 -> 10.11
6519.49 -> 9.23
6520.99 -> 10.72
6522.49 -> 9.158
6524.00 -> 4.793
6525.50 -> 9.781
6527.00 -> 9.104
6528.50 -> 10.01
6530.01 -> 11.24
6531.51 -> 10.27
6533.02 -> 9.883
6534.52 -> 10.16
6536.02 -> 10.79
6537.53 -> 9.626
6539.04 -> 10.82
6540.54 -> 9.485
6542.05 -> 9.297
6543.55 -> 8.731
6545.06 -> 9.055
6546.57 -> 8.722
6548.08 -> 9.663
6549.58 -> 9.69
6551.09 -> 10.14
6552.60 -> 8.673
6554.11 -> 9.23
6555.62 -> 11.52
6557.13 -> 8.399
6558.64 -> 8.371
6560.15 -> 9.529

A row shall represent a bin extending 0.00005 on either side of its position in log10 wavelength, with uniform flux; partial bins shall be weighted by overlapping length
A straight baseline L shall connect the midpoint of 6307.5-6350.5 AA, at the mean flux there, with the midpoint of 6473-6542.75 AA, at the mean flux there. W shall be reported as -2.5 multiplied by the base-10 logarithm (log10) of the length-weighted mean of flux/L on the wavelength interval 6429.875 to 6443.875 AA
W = 0.05 mag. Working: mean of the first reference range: 9.77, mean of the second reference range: 9.86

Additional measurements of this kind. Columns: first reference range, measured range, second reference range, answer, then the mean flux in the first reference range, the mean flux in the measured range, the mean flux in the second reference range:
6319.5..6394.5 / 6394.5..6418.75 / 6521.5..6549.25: 0.04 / 9.78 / 9.37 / 9.49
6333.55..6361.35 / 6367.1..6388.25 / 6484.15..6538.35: 0.00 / 9.92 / 9.85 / 9.73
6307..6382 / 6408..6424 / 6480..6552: 0.04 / 9.82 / 9.43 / 9.75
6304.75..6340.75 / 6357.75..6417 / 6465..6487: 0.02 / 9.64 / 9.65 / 10.1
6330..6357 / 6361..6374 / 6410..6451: -0.04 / 9.8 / 10.1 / 9.56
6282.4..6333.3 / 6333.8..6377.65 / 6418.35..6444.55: -0.04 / 9.61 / 9.95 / 9.48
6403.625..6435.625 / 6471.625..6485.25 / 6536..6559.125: -0.09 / 9.41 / 10.3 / 9.48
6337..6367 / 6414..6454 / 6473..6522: 0.03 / 9.8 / 9.64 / 9.96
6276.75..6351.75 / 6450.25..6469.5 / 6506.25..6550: -0.06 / 9.65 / 10.2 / 9.65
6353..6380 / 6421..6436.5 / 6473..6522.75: 0.06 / 10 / 9.49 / 9.95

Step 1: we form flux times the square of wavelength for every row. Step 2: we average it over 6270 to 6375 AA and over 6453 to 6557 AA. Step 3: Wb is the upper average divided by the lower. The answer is 1.1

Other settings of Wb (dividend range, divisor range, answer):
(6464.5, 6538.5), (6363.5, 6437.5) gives 1.06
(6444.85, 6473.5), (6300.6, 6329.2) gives 1.08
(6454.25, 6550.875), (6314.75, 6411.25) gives 1.05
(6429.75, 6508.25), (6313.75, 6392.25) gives 1.05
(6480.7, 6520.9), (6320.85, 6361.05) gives 1.07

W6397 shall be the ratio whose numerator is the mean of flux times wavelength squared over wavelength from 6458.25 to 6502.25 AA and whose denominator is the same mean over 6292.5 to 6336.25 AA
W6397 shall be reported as 1.07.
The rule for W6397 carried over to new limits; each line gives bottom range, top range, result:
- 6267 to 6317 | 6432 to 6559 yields 1.11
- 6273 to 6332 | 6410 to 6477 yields 1.06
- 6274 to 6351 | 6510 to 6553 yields 1.06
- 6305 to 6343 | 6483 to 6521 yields 1.07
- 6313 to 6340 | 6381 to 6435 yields 0.99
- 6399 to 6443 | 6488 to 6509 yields 1.05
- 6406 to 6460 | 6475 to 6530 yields 1.03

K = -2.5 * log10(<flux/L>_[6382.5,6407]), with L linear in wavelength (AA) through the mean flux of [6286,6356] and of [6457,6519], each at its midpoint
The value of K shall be 0.04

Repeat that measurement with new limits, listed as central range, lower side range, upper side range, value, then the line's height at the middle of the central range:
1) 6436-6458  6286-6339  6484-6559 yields -0.053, 9.63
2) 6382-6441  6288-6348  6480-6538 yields 0.045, 9.74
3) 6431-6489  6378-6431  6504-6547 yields -0.054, 9.53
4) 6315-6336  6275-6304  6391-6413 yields -0.021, 9.49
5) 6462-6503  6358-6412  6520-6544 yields -0.018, 9.63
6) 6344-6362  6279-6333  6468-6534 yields -0.045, 9.61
